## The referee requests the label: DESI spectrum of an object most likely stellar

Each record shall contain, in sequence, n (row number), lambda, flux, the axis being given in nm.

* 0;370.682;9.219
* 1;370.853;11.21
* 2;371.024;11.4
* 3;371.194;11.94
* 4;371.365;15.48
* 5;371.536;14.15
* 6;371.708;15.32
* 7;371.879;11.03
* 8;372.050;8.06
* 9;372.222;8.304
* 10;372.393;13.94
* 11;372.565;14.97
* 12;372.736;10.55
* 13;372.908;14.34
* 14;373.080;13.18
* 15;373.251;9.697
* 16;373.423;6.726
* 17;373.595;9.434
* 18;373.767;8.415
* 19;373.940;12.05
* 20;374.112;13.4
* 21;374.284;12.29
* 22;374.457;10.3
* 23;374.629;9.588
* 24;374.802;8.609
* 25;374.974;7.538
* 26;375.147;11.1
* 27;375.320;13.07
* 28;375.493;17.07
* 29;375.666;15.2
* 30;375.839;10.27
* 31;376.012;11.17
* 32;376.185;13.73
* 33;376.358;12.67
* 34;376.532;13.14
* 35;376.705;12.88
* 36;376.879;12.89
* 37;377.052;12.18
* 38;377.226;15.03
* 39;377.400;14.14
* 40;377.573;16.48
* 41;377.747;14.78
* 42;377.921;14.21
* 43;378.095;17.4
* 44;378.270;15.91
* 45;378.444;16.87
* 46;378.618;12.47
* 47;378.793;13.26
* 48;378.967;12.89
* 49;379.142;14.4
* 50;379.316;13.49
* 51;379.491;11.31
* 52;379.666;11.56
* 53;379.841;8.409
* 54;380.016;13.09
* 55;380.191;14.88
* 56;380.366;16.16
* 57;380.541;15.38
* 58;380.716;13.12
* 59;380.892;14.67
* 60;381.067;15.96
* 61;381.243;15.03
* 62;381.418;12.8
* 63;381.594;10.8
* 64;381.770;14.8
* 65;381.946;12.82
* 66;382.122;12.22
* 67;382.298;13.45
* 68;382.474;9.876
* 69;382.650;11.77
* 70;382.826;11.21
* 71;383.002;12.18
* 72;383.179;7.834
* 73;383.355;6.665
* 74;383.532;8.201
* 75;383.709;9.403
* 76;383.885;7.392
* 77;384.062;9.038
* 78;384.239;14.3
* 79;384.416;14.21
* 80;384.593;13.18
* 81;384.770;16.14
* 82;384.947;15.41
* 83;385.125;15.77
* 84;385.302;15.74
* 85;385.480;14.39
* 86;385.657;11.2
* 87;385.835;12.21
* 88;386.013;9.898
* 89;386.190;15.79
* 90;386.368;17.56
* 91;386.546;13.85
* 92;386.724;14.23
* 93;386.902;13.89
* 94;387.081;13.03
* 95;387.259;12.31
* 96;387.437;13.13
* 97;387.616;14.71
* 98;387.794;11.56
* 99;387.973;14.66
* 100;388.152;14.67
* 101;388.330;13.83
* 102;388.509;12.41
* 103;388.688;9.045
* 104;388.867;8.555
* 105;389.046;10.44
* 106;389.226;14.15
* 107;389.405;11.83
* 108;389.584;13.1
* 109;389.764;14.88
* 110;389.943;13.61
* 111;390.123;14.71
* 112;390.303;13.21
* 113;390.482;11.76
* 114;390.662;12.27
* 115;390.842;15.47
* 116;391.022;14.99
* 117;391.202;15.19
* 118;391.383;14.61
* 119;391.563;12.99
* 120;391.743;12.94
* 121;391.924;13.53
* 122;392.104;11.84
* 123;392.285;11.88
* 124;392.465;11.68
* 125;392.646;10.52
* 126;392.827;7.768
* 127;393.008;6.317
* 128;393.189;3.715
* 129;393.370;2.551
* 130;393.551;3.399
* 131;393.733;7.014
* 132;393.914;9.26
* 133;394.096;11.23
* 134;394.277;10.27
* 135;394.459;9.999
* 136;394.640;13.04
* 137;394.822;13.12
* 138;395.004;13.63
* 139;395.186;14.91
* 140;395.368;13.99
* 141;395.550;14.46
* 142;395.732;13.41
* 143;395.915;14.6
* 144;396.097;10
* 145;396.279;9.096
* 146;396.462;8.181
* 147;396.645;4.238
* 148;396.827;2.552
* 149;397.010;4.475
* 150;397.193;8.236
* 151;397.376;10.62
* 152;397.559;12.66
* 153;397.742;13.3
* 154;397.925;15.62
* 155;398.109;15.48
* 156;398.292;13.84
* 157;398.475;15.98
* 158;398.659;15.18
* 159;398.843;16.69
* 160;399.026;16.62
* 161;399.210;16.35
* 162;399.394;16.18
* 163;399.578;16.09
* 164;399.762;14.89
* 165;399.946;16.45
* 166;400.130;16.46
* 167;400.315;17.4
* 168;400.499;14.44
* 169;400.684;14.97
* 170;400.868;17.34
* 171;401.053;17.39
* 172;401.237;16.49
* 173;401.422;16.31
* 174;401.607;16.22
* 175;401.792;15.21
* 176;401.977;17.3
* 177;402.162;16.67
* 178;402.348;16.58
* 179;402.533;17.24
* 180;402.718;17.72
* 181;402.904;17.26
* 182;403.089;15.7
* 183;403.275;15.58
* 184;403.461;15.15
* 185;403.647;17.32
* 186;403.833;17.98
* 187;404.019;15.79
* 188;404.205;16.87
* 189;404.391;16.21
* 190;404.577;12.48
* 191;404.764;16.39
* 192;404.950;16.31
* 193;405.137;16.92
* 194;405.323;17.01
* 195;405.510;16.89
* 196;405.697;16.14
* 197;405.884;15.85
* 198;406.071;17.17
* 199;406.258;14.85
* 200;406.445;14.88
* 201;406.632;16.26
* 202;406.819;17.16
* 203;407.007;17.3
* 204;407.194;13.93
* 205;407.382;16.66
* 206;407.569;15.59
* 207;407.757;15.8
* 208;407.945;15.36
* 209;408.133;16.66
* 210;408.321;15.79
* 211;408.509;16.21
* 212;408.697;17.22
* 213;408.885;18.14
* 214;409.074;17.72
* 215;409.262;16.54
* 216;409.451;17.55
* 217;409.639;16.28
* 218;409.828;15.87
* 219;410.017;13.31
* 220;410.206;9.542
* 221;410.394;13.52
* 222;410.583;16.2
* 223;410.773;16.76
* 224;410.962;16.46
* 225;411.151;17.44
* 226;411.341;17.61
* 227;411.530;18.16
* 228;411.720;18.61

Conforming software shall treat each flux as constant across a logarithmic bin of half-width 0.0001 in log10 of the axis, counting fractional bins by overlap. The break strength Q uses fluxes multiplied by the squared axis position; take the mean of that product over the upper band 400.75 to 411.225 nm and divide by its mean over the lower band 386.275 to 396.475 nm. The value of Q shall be 1.5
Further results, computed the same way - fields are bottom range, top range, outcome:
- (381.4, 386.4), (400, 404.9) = 1.47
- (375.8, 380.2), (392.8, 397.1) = 0.75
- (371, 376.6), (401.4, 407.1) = 1.63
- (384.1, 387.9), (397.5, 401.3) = 1.22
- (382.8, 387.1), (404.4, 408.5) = 1.42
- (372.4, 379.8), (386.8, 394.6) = 0.99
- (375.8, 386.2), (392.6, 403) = 1.09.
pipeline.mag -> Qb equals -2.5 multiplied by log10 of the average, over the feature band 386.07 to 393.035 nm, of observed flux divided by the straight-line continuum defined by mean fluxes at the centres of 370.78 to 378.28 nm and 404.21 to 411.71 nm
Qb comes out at 0.09 mag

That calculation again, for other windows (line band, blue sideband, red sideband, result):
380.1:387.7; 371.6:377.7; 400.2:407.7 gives 0.033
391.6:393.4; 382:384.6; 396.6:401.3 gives 0.291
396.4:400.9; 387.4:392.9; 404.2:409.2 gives 0.097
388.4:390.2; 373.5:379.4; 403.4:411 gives 0.158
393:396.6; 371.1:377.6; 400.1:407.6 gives 0.428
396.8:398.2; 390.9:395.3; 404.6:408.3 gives 0.171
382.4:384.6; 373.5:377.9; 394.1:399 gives 0.179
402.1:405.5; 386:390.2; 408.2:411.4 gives -0.081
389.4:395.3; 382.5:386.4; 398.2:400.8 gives 0.222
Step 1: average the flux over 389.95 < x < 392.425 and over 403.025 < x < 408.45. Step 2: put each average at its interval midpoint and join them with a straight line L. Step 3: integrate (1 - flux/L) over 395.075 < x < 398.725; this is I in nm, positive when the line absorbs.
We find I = 0.746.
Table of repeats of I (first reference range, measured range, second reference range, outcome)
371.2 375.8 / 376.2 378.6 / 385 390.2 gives -0.456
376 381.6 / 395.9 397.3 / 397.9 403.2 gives 0.750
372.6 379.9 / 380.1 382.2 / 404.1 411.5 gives -0.161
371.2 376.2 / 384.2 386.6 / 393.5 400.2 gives -0.463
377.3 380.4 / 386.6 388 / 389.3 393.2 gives -0.055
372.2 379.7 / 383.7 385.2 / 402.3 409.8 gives 0.084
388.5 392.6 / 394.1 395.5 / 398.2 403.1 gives 0.158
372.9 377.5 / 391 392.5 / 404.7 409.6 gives 0.097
